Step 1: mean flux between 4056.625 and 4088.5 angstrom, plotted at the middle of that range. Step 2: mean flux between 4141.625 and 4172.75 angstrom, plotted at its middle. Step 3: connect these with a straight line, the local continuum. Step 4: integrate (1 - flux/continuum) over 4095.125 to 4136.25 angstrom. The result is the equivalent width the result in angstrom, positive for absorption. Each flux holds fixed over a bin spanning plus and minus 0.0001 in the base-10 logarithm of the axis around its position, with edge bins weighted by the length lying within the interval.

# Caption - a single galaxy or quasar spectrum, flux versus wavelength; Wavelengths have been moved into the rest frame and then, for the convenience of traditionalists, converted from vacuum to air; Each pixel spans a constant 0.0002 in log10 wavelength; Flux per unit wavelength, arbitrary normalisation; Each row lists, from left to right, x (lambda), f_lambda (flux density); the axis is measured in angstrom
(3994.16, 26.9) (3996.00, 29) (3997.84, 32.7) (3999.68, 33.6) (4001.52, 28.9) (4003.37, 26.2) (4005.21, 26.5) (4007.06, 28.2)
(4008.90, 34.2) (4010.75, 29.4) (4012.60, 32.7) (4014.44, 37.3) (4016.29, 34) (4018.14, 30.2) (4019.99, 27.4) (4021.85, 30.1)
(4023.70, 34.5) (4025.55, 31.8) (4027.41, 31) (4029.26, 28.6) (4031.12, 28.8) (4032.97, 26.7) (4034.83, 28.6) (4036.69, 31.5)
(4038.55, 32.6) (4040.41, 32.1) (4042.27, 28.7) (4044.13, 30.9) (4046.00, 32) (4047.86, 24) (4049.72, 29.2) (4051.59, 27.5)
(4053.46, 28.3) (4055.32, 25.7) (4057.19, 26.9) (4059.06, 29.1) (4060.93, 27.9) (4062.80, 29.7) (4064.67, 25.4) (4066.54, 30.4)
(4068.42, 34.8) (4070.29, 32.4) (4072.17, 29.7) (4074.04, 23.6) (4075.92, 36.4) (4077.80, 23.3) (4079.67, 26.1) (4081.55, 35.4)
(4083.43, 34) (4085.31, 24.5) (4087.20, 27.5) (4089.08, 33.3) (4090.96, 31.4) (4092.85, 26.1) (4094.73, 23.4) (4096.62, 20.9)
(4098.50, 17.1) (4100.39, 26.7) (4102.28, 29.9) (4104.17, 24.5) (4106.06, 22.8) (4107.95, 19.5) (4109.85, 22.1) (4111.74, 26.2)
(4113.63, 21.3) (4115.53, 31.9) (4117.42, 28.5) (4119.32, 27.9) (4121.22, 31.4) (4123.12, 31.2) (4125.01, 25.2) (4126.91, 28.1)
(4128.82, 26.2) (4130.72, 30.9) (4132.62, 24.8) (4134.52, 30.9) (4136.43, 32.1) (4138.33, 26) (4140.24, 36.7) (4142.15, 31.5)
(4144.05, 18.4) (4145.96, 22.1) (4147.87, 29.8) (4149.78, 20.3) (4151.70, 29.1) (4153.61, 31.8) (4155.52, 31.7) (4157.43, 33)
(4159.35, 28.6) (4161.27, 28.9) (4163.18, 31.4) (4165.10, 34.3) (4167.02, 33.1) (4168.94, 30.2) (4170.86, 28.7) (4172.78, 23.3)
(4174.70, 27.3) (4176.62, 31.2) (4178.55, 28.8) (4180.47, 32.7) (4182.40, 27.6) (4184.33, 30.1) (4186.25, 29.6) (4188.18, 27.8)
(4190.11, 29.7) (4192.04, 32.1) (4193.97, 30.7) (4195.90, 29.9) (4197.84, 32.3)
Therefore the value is 4.0 angstrom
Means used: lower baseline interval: 29.3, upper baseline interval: 28.7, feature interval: 26.2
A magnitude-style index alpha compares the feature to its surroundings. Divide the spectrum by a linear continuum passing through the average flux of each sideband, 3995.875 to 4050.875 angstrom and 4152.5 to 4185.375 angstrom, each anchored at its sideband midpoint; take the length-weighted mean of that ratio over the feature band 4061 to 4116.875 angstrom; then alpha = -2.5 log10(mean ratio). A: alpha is 0.11 mag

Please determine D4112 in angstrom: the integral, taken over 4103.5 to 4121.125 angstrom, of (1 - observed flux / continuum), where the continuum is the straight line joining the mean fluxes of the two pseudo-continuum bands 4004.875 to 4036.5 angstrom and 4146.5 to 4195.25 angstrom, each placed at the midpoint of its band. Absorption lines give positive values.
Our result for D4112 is 2.8 angstrom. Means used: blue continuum 30.7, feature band 25.3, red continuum 29.6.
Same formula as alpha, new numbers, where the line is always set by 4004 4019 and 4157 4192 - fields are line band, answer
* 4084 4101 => 0.19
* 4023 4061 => 0.07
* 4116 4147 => 0.07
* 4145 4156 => 0.11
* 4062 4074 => 0.04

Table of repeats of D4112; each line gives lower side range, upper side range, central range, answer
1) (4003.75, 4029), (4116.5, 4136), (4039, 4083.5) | 1.3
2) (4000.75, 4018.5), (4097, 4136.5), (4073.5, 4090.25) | -1.0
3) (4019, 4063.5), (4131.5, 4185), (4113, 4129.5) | 0.6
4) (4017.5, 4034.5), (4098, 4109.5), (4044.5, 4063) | -0.3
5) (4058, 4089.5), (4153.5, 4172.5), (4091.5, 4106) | 2.8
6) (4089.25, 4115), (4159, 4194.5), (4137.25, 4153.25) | 0.3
